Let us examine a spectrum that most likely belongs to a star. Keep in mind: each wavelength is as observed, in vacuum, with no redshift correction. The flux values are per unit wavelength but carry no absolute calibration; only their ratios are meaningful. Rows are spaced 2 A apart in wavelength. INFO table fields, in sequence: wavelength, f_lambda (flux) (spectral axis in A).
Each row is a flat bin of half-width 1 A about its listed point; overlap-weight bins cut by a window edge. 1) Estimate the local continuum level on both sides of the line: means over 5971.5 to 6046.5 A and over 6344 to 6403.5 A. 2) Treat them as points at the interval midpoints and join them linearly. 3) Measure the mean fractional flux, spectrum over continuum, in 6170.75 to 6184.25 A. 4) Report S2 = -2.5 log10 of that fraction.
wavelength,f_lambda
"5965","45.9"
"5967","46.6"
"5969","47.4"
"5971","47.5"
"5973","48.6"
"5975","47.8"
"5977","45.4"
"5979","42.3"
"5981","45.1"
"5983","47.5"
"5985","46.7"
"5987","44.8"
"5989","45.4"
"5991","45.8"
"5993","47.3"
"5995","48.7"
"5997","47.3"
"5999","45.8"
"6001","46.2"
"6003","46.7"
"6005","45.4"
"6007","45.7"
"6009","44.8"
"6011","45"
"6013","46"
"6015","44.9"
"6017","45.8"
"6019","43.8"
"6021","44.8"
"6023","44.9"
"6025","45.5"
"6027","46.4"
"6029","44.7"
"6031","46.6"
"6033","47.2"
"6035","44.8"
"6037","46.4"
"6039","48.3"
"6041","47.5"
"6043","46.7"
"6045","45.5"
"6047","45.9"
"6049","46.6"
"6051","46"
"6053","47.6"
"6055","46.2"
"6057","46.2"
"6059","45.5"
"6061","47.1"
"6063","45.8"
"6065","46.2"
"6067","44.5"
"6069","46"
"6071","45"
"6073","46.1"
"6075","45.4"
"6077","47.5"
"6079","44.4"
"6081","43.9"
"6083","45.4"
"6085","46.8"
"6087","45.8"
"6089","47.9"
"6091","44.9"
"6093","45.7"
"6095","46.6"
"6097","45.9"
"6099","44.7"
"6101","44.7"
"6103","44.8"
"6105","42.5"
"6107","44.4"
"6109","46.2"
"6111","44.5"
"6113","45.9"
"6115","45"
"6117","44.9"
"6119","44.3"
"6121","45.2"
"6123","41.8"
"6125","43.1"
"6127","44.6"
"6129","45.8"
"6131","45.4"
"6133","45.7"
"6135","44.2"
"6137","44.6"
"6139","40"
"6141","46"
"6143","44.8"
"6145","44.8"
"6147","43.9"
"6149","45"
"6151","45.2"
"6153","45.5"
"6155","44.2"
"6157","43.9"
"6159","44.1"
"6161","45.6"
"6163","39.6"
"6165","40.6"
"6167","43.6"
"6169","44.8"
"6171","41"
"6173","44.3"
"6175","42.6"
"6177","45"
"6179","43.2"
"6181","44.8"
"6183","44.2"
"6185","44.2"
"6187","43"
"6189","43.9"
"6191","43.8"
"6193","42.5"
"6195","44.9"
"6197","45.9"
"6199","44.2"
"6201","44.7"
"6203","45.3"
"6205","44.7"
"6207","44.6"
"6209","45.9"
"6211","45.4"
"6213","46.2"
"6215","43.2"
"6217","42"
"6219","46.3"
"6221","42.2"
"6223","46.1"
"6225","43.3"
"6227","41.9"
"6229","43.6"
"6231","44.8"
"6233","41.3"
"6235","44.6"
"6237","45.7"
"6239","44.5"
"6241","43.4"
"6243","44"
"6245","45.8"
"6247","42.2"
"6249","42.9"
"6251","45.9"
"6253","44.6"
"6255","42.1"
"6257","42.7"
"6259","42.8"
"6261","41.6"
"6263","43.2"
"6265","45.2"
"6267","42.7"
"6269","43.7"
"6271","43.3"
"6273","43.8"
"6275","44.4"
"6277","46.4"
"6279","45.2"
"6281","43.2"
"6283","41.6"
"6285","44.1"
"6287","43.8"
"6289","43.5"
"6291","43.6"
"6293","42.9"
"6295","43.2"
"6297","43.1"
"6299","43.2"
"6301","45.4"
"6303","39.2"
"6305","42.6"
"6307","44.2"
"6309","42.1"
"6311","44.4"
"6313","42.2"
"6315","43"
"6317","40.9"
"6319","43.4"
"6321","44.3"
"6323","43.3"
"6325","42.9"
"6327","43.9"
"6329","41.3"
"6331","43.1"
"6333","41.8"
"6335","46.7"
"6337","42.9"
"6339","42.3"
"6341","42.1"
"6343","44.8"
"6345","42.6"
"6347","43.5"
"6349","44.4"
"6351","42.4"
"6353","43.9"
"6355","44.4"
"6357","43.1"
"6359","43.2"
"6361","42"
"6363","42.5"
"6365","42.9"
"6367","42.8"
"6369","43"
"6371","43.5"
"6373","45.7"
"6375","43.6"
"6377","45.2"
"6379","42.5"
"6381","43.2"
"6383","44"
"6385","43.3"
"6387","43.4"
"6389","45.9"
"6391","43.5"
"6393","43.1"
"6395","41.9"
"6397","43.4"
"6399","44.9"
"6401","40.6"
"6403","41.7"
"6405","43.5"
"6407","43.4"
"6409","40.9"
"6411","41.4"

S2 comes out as 0.03 mag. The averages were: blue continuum 46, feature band 43.7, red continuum 43.4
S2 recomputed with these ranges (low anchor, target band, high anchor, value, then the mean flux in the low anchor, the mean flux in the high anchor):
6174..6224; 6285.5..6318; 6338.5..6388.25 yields 0.02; 44.4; 43.4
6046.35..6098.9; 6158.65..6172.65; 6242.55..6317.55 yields 0.05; 45.9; 43.4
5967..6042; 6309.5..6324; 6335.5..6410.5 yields 0.02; 46.1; 43.3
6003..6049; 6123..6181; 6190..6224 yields 0.02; 45.8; 44.6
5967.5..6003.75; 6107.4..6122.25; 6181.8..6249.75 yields 0.00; 46.5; 44.2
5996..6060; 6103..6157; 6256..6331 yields 0.01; 46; 43.2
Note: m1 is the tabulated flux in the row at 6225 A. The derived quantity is 43.3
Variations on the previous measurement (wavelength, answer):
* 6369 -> 43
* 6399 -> 44.9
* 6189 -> 43.9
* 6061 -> 47.1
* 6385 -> 43.3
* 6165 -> 40.6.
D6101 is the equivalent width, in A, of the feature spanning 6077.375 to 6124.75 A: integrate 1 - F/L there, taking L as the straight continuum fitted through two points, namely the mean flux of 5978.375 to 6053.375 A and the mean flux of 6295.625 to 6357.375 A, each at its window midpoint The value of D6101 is 0.14 A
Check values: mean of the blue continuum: 46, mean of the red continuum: 43.1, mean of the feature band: 45.1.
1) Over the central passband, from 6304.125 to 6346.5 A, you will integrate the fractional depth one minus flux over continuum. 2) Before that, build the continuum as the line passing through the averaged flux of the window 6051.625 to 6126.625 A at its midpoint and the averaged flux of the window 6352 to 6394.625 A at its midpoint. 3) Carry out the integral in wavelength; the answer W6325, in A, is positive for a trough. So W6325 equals 0.7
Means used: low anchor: 45.4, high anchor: 43.5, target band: 43.1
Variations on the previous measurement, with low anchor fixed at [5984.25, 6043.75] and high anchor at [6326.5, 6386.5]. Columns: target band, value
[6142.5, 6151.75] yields 0.0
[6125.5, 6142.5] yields 0.2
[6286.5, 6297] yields 0.1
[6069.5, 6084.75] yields 0.0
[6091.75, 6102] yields 0.0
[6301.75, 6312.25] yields 0.3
